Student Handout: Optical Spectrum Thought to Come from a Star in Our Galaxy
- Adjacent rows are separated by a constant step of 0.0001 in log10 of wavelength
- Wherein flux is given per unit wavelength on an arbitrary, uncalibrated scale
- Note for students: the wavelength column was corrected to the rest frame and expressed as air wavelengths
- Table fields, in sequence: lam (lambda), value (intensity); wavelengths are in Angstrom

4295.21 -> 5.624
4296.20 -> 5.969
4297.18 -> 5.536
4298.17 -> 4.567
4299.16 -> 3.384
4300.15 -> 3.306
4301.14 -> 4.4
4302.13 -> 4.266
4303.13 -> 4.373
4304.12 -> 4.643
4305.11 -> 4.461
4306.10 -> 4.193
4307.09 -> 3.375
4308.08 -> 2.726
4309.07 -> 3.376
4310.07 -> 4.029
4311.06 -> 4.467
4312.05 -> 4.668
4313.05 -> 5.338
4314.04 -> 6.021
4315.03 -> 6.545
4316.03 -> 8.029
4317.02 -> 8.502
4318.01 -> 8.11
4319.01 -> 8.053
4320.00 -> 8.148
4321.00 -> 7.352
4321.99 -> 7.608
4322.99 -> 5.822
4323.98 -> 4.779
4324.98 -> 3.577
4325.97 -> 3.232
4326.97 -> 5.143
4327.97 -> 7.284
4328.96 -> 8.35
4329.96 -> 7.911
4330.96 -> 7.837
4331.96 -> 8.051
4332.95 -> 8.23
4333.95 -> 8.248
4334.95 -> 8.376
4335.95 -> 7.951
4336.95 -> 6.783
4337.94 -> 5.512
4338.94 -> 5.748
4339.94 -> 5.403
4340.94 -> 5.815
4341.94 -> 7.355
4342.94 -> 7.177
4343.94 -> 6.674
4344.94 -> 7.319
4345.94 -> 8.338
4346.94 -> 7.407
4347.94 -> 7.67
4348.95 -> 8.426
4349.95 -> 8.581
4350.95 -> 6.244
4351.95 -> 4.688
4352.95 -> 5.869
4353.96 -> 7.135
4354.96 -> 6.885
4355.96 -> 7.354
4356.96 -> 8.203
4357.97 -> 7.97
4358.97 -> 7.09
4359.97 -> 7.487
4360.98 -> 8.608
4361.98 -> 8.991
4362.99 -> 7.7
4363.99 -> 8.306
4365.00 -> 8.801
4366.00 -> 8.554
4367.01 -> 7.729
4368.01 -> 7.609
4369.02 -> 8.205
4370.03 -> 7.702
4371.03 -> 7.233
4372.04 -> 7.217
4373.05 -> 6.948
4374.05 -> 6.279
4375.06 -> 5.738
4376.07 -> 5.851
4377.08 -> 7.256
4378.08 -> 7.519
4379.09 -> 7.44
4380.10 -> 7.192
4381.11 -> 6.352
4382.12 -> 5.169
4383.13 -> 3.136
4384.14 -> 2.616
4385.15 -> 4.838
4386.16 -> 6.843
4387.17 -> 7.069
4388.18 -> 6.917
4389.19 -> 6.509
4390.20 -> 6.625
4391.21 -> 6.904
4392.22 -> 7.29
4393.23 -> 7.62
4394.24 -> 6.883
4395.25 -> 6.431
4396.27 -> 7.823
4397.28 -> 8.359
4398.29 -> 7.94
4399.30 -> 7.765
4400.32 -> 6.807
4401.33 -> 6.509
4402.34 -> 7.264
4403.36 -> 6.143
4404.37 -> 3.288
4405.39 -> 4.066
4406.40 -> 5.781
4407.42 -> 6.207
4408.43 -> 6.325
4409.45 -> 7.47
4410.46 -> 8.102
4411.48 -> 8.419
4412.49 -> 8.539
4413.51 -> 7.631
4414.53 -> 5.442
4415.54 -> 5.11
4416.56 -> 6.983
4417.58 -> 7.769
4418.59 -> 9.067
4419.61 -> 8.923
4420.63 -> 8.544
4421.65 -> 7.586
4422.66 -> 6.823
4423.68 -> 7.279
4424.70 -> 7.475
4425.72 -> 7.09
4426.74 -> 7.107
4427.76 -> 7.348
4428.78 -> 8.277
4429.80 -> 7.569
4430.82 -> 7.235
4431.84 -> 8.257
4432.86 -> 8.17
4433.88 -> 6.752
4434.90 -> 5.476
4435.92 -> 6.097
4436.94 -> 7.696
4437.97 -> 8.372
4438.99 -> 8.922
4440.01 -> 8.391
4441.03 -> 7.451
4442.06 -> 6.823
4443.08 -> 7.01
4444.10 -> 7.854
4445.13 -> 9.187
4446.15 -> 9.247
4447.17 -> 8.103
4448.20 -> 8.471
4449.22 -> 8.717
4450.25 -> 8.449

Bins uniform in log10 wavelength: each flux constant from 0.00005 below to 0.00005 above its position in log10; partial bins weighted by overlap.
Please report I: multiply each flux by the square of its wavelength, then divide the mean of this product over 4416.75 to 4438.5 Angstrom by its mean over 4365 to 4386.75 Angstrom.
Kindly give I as 1.17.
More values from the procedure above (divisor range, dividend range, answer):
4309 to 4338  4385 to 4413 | 1.07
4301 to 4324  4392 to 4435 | 1.34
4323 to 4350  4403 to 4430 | 1.06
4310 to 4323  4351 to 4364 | 1.11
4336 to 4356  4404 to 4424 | 1.06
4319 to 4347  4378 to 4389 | 0.88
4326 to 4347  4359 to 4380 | 1.08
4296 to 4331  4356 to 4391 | 1.30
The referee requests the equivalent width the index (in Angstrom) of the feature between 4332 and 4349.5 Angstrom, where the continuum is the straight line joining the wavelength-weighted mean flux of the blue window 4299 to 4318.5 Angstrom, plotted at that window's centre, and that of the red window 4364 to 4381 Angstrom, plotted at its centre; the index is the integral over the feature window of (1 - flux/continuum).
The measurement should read -3.1 Angstrom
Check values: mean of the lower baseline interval 4.94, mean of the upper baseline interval 7.33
